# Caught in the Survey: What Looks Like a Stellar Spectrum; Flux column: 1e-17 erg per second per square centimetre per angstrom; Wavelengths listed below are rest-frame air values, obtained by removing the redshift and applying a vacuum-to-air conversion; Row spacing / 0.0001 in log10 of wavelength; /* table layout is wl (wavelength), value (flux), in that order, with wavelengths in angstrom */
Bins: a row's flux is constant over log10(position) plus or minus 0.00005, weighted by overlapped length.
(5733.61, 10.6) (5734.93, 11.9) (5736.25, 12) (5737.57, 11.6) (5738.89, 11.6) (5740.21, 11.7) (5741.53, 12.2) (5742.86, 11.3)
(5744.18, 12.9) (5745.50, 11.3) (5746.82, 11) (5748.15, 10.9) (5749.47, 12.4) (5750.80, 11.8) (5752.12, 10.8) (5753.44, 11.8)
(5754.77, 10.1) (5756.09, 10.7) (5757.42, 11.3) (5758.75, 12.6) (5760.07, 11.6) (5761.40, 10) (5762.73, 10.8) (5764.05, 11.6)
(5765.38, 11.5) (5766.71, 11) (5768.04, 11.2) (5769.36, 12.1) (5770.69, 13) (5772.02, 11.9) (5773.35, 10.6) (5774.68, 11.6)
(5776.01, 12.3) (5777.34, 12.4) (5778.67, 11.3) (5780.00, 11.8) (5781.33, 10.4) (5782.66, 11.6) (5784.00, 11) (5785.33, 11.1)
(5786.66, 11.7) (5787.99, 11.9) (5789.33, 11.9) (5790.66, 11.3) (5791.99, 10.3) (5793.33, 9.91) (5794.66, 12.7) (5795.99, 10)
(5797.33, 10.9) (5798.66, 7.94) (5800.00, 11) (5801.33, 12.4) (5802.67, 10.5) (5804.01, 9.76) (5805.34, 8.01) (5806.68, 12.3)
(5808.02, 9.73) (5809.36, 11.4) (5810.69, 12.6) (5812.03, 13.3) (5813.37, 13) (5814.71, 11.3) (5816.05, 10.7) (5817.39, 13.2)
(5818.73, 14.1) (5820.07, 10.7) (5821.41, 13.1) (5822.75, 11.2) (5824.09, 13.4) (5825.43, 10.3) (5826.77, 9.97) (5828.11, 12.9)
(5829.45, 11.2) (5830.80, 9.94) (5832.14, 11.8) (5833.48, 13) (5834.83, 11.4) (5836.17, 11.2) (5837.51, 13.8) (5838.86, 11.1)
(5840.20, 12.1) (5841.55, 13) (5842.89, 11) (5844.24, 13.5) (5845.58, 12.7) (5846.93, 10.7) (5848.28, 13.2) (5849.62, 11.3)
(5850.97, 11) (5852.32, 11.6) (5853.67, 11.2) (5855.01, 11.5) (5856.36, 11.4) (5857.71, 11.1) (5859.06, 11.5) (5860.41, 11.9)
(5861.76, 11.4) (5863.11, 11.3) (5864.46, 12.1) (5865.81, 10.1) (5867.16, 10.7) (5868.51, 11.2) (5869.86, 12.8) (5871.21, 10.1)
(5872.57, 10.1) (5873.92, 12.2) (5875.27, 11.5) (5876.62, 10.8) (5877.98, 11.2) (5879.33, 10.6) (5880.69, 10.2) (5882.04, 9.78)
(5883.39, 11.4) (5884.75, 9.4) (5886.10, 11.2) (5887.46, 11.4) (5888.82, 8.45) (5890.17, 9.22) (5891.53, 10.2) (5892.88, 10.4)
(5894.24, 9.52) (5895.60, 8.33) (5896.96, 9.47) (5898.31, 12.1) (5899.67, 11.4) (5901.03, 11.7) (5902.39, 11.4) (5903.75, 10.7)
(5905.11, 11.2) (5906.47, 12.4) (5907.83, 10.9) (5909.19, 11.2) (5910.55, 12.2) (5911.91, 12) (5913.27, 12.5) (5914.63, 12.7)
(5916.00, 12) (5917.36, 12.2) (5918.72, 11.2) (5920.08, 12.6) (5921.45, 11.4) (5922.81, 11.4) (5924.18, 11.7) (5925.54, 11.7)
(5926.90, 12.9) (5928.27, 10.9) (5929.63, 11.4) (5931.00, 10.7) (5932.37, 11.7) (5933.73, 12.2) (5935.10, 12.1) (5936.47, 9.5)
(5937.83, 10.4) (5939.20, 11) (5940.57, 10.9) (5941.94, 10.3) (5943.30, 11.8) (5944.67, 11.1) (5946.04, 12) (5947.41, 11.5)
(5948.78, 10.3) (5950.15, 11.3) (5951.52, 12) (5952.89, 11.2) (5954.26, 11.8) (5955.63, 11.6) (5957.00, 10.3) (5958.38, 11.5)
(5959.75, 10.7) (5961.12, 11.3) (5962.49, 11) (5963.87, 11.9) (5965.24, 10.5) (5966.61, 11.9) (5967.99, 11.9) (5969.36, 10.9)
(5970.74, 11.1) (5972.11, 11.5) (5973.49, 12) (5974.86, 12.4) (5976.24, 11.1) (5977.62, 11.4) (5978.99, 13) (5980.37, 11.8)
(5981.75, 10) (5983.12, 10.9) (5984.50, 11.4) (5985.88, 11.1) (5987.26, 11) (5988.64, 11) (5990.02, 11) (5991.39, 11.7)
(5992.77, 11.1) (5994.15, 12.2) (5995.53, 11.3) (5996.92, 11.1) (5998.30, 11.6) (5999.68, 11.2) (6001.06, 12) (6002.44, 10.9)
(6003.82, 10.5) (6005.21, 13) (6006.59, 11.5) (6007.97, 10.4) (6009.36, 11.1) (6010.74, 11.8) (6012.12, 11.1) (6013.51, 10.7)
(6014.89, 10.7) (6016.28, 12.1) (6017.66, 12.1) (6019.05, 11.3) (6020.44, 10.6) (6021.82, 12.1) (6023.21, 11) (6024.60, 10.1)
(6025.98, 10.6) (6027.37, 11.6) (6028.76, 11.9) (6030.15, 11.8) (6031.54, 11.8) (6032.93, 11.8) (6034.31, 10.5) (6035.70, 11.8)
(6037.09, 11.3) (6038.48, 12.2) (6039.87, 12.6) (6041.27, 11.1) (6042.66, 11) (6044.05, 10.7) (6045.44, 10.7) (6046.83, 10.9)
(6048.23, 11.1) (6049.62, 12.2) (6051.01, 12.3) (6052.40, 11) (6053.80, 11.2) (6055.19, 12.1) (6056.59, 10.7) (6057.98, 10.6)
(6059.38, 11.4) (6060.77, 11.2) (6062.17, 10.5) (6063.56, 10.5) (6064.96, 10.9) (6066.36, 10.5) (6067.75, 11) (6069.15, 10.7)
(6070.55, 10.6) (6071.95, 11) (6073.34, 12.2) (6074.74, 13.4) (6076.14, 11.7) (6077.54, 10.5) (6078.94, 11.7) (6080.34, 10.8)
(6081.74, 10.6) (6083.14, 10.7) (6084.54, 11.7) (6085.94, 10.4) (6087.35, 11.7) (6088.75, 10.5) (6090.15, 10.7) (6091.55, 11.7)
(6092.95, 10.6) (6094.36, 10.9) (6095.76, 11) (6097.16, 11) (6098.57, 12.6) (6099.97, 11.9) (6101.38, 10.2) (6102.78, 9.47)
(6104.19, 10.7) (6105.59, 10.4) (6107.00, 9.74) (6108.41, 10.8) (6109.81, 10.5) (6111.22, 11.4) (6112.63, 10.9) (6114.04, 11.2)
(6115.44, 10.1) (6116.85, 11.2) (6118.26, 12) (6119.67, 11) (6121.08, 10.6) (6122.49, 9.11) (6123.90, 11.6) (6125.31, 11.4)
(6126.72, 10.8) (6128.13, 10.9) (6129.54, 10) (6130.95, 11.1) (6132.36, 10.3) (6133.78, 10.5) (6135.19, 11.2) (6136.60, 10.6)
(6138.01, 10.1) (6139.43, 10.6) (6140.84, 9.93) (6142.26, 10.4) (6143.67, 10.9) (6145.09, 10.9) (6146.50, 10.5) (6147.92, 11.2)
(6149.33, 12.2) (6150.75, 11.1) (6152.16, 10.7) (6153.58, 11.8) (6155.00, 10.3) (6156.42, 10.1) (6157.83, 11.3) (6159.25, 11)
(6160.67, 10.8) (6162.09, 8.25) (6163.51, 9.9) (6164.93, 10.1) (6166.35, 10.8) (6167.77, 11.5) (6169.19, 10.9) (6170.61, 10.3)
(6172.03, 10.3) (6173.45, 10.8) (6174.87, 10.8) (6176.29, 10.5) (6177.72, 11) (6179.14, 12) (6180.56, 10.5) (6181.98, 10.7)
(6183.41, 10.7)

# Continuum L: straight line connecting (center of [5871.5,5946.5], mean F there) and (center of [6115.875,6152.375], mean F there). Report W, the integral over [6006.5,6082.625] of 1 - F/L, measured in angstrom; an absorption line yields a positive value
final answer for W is -2.36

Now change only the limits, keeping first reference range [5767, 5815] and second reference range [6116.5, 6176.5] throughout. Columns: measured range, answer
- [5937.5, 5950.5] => -0.05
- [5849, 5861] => -0.23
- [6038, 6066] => -0.96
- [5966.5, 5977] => -0.57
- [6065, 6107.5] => -0.88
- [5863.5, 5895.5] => 1.55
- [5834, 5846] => -1.07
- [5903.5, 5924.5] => -1.35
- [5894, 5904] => 0.44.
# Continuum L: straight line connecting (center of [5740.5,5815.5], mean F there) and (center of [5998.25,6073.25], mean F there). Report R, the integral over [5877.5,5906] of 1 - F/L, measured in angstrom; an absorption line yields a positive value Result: 2.12 angstrom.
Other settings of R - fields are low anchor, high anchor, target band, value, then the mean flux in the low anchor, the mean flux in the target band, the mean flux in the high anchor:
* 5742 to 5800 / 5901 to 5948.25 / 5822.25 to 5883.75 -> -0.2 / 11.3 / 11.5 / 11.5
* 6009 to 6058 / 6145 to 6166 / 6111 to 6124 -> 0.0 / 11.4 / 10.9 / 10.7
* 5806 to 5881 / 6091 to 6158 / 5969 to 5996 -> -0.4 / 11.6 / 11.4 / 10.8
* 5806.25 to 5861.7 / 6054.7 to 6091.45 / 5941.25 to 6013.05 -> 0.3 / 11.8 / 11.3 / 11.1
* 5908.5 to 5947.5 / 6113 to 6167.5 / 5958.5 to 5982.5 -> -0.1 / 11.6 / 11.4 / 10.7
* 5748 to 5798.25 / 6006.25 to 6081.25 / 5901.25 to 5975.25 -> -1.0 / 11.4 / 11.5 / 11.3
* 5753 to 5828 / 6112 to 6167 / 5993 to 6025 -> -1.1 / 11.4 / 11.3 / 10.7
